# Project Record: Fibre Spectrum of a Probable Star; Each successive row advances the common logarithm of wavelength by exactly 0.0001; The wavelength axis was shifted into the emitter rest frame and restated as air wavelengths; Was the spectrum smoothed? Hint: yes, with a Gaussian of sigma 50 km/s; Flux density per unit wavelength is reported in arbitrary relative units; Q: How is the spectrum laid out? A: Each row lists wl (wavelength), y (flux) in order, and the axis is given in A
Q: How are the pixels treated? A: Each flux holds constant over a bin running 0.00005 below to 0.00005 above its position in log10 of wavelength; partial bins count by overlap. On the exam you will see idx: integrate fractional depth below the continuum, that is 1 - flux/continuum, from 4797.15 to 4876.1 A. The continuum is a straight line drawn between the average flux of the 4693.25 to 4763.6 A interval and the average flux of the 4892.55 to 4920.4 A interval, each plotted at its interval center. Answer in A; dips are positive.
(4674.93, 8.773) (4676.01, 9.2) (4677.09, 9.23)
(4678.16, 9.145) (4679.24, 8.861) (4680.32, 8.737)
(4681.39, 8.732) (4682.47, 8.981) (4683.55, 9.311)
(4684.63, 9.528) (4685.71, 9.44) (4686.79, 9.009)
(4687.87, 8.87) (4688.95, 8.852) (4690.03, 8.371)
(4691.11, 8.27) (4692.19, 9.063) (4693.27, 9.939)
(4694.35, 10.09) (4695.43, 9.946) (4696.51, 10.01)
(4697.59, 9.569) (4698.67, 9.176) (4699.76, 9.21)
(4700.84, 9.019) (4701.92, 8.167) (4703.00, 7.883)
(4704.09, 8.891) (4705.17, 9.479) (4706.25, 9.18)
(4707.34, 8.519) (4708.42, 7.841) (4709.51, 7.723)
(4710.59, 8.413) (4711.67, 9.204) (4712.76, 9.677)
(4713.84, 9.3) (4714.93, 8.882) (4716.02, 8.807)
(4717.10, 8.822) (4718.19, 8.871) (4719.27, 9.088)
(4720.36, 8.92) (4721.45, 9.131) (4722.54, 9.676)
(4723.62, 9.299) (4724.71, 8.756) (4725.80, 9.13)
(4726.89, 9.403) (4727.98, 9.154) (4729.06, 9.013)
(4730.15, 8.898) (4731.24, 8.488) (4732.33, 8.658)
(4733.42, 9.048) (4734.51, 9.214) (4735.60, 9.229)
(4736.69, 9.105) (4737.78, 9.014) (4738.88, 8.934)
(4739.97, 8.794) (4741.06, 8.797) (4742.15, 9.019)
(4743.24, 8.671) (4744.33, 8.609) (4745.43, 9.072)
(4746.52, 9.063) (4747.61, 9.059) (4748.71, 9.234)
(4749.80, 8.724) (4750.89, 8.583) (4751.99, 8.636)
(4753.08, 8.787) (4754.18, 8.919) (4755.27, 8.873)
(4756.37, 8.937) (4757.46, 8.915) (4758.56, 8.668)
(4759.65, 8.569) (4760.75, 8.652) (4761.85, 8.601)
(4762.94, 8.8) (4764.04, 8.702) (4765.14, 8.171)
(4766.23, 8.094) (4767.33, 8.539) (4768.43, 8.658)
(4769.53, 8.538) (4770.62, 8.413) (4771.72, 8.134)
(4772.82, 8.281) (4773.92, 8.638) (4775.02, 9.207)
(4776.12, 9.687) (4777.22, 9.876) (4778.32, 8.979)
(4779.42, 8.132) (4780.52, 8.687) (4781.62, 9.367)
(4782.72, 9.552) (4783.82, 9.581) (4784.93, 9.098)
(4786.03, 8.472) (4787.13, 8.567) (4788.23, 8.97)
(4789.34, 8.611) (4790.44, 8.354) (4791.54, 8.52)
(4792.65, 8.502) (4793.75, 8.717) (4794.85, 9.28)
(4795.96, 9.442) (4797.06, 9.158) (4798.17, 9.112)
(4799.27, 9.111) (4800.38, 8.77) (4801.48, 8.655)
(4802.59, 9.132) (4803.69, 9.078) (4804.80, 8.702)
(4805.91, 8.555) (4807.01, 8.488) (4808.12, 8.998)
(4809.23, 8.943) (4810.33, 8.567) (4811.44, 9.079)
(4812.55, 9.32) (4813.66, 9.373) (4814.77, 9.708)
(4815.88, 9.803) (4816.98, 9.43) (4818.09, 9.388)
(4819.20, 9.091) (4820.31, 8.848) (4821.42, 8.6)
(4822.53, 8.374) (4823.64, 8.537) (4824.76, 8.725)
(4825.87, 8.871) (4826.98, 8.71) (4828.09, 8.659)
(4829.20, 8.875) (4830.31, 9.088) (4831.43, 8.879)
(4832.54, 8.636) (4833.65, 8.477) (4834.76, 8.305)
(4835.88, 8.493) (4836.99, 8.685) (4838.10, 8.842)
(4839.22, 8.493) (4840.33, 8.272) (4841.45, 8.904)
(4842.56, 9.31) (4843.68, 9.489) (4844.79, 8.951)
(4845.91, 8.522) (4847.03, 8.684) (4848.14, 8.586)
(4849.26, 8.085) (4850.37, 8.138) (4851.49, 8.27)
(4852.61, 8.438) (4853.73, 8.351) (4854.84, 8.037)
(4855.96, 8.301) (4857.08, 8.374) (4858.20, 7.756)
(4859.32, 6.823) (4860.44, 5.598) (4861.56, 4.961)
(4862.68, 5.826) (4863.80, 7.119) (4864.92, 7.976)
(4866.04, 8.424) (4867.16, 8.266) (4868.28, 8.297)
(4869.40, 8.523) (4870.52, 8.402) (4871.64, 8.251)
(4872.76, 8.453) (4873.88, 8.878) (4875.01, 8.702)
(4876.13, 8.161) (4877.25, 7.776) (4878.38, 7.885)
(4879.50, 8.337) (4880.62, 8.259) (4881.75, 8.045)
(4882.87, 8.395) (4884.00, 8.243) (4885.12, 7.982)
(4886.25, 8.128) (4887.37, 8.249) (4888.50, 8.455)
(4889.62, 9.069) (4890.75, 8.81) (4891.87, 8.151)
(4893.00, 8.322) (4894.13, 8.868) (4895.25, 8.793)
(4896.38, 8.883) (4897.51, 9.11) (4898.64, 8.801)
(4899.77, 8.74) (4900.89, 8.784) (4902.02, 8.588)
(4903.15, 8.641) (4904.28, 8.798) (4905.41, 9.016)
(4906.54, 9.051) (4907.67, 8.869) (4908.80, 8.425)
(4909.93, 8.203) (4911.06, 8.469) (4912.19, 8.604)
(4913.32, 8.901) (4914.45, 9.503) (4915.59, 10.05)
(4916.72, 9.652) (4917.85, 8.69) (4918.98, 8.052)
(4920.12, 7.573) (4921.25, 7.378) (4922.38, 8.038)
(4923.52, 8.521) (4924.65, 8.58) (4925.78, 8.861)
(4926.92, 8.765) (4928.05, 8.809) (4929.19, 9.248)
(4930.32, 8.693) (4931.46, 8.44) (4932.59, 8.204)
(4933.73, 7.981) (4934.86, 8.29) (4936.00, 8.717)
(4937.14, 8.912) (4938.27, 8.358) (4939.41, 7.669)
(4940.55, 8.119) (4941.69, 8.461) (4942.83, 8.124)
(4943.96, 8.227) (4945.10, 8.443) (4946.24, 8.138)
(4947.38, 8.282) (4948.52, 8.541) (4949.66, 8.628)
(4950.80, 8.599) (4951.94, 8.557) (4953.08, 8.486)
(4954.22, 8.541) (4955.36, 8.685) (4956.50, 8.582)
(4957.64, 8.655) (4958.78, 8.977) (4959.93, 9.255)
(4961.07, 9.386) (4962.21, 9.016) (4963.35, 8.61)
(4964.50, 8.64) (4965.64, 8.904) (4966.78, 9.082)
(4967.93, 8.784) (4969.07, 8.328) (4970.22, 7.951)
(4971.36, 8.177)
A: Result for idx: 3.0 A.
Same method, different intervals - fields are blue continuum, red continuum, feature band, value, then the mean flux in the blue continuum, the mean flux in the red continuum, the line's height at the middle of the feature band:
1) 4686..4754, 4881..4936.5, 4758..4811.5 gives 0.26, 8.97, 8.6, 8.84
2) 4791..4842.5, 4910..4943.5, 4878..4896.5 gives 0.55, 8.88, 8.53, 8.66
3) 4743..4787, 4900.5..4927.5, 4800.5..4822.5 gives -0.65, 8.8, 8.67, 8.76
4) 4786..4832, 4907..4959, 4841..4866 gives 2.39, 8.91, 8.53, 8.77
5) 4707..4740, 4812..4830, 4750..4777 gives 0.88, 8.94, 9.02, 8.97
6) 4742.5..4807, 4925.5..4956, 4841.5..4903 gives 2.63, 8.82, 8.47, 8.61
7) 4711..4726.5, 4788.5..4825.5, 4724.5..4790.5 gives 1.37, 9.11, 8.94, 9.03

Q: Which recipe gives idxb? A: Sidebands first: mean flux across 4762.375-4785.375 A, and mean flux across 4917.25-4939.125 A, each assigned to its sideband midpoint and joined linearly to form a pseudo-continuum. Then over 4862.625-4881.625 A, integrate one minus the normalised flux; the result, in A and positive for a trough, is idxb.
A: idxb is 0.9 A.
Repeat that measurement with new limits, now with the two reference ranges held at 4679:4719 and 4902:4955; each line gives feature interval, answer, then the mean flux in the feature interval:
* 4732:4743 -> -0.08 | 8.98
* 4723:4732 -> -0.08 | 9.02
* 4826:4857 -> 0.38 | 8.61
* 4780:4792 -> -0.09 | 8.89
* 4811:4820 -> -0.64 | 9.39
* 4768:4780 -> 0.09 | 8.78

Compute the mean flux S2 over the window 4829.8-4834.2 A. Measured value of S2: 8.76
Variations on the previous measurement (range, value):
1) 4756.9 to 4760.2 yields 8.73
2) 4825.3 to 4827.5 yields 8.8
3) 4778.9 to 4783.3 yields 8.95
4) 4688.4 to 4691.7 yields 8.51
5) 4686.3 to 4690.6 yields 8.77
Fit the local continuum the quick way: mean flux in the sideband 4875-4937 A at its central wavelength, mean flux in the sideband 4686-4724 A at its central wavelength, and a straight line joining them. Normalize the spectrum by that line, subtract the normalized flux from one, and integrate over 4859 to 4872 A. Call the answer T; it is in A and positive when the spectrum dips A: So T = 1.9 A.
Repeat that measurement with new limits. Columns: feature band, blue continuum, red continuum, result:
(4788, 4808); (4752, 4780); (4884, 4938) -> -0.35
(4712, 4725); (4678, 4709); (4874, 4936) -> -0.19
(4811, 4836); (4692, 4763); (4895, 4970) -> -0.35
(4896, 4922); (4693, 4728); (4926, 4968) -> -0.18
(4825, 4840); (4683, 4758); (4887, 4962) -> 0.16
